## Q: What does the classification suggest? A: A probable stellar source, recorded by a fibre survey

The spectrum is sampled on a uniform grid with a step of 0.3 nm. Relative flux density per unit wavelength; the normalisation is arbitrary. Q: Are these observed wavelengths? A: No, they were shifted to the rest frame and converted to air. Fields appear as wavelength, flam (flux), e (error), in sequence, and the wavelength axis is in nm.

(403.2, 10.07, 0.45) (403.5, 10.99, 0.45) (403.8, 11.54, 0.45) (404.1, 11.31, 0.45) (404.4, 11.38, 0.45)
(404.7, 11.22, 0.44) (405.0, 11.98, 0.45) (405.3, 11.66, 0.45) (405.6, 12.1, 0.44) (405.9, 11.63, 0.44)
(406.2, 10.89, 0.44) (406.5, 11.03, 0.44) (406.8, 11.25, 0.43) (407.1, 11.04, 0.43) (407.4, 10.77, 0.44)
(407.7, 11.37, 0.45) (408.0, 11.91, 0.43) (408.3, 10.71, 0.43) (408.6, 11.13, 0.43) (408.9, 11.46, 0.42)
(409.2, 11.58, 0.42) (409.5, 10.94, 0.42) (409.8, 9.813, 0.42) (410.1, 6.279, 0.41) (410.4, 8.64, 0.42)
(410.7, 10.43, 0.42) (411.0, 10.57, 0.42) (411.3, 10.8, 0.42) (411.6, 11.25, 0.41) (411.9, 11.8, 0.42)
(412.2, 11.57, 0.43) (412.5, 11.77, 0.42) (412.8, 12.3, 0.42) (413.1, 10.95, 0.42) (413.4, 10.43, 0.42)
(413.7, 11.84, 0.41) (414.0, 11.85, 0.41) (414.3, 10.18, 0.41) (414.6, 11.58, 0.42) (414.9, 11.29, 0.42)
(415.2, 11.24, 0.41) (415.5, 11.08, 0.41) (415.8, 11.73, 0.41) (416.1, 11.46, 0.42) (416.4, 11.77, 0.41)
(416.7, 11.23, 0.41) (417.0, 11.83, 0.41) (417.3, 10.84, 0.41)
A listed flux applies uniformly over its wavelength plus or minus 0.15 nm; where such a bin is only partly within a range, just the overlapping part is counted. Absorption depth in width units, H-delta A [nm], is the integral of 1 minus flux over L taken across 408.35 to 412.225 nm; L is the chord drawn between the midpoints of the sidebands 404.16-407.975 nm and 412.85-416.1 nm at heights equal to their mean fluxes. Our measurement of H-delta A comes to 0.30 nm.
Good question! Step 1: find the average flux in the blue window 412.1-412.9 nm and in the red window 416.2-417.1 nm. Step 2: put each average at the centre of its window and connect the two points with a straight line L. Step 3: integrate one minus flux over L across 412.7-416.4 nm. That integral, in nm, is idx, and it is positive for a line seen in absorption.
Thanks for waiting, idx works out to 0.126 nm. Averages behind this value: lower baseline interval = 11.9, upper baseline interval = 11.6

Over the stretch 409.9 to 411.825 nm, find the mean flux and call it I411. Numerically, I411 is 9.75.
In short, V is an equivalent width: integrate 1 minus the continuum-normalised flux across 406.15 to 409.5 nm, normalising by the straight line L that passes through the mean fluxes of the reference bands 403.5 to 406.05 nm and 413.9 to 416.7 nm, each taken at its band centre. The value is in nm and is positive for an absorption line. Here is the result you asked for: 0.09 nm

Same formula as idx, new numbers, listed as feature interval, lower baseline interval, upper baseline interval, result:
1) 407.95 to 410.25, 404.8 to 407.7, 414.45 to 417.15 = 0.20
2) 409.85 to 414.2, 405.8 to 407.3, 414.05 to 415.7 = 0.16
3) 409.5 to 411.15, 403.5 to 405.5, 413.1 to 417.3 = 0.30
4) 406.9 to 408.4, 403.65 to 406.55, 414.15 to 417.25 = 0.04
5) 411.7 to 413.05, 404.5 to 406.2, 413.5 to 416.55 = -0.04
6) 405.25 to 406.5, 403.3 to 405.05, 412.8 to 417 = -0.02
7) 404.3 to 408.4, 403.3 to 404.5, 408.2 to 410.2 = -0.20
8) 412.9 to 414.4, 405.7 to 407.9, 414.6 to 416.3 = 0.03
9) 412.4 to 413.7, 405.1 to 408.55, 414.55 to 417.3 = 0.00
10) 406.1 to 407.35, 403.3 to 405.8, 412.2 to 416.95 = 0.05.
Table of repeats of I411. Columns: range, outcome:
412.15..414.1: 11.5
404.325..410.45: 10.9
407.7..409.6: 11.3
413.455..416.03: 11.3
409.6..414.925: 10.7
